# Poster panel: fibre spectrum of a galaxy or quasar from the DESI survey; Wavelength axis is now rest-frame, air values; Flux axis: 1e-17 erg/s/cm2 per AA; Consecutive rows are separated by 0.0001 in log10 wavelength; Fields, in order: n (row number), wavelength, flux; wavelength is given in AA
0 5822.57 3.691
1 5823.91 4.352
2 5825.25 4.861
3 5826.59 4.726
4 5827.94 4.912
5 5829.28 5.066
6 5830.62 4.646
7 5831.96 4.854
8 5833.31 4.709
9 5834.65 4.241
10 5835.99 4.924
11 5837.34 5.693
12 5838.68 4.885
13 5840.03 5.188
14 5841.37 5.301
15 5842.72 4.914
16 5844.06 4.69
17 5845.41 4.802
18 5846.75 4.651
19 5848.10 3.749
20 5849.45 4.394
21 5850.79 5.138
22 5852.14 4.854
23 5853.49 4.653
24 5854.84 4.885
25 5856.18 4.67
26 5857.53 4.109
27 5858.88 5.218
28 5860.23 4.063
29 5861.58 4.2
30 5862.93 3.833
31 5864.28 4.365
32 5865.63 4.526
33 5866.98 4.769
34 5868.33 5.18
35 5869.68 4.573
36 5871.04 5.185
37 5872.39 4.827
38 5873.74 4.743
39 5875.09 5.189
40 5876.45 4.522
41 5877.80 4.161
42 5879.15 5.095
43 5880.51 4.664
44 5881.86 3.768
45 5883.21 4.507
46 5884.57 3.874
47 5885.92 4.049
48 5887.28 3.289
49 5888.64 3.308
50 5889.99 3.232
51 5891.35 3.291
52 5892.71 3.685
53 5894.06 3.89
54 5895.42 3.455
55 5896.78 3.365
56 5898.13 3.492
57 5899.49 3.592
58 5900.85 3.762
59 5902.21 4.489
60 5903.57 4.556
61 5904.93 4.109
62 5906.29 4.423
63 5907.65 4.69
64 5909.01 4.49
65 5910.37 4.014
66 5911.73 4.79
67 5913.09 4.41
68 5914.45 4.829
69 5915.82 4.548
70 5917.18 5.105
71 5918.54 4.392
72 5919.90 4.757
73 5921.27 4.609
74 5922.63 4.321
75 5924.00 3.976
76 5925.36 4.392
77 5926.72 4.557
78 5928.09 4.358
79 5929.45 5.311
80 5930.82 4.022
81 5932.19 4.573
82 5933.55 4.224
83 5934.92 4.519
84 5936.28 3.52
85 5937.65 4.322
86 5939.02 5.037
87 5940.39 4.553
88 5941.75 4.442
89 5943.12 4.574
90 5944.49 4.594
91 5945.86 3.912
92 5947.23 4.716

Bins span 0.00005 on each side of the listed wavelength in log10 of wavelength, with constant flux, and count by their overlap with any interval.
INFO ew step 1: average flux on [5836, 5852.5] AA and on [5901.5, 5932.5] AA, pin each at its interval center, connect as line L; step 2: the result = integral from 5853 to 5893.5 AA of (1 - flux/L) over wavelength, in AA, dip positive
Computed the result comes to 3.2 AA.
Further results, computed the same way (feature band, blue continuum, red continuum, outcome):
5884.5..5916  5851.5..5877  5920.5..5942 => 3.8 AA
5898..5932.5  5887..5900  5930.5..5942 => -4.4 AA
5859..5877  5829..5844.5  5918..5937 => 0.4 AA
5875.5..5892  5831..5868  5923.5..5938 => 2.0 AA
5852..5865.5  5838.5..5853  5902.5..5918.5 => 0.7 AA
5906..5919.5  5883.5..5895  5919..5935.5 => -1.4 AA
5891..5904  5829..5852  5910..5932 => 2.4 AA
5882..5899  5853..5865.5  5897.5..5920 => 3.0 AA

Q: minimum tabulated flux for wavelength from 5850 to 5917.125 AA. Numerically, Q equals 3.232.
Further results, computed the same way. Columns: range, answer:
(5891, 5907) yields 3.291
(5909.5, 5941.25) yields 3.52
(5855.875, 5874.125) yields 3.833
